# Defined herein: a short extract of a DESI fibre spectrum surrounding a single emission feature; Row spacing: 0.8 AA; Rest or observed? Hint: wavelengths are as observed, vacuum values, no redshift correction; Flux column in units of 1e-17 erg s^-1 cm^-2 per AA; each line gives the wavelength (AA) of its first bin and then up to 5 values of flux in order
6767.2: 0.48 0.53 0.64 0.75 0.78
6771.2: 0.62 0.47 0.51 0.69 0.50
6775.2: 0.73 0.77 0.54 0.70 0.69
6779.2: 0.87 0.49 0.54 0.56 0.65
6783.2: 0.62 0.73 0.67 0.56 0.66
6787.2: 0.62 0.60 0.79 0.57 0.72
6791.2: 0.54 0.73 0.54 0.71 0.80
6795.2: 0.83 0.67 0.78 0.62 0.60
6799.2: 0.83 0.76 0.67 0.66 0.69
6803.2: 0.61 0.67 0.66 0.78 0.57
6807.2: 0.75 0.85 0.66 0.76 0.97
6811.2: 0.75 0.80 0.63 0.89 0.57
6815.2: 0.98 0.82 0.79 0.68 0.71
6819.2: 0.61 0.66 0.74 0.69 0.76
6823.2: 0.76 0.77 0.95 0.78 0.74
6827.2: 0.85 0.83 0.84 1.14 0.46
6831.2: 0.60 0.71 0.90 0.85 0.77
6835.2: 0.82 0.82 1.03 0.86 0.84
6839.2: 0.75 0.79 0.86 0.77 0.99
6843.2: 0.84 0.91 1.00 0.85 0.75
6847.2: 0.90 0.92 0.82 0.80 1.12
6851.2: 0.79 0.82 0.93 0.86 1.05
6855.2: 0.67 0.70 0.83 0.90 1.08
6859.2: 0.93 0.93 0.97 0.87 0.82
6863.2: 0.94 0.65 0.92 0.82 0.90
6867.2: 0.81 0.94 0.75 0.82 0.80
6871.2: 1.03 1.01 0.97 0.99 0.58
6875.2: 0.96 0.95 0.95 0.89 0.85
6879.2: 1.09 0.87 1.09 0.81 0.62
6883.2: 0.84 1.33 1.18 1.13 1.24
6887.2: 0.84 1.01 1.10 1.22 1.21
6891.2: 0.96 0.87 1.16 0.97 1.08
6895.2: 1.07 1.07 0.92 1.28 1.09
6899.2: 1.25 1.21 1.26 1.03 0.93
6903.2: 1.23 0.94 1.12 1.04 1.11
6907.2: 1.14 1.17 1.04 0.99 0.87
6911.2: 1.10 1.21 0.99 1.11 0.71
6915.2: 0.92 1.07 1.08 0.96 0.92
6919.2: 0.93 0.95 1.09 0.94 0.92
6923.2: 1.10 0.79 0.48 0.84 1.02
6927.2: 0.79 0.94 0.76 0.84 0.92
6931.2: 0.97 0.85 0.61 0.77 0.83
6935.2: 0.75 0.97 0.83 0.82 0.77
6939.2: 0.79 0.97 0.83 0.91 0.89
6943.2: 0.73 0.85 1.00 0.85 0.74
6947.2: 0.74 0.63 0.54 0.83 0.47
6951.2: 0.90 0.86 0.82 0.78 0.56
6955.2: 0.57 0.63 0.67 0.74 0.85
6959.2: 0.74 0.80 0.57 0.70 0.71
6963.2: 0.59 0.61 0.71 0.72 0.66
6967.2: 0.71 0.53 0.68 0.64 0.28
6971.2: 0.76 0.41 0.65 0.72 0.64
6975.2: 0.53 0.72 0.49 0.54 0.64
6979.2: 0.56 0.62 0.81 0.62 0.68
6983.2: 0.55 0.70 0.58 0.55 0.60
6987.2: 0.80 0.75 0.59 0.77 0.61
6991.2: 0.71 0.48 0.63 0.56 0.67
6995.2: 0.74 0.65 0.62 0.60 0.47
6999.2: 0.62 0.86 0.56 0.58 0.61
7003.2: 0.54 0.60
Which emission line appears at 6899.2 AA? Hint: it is C IV 1549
